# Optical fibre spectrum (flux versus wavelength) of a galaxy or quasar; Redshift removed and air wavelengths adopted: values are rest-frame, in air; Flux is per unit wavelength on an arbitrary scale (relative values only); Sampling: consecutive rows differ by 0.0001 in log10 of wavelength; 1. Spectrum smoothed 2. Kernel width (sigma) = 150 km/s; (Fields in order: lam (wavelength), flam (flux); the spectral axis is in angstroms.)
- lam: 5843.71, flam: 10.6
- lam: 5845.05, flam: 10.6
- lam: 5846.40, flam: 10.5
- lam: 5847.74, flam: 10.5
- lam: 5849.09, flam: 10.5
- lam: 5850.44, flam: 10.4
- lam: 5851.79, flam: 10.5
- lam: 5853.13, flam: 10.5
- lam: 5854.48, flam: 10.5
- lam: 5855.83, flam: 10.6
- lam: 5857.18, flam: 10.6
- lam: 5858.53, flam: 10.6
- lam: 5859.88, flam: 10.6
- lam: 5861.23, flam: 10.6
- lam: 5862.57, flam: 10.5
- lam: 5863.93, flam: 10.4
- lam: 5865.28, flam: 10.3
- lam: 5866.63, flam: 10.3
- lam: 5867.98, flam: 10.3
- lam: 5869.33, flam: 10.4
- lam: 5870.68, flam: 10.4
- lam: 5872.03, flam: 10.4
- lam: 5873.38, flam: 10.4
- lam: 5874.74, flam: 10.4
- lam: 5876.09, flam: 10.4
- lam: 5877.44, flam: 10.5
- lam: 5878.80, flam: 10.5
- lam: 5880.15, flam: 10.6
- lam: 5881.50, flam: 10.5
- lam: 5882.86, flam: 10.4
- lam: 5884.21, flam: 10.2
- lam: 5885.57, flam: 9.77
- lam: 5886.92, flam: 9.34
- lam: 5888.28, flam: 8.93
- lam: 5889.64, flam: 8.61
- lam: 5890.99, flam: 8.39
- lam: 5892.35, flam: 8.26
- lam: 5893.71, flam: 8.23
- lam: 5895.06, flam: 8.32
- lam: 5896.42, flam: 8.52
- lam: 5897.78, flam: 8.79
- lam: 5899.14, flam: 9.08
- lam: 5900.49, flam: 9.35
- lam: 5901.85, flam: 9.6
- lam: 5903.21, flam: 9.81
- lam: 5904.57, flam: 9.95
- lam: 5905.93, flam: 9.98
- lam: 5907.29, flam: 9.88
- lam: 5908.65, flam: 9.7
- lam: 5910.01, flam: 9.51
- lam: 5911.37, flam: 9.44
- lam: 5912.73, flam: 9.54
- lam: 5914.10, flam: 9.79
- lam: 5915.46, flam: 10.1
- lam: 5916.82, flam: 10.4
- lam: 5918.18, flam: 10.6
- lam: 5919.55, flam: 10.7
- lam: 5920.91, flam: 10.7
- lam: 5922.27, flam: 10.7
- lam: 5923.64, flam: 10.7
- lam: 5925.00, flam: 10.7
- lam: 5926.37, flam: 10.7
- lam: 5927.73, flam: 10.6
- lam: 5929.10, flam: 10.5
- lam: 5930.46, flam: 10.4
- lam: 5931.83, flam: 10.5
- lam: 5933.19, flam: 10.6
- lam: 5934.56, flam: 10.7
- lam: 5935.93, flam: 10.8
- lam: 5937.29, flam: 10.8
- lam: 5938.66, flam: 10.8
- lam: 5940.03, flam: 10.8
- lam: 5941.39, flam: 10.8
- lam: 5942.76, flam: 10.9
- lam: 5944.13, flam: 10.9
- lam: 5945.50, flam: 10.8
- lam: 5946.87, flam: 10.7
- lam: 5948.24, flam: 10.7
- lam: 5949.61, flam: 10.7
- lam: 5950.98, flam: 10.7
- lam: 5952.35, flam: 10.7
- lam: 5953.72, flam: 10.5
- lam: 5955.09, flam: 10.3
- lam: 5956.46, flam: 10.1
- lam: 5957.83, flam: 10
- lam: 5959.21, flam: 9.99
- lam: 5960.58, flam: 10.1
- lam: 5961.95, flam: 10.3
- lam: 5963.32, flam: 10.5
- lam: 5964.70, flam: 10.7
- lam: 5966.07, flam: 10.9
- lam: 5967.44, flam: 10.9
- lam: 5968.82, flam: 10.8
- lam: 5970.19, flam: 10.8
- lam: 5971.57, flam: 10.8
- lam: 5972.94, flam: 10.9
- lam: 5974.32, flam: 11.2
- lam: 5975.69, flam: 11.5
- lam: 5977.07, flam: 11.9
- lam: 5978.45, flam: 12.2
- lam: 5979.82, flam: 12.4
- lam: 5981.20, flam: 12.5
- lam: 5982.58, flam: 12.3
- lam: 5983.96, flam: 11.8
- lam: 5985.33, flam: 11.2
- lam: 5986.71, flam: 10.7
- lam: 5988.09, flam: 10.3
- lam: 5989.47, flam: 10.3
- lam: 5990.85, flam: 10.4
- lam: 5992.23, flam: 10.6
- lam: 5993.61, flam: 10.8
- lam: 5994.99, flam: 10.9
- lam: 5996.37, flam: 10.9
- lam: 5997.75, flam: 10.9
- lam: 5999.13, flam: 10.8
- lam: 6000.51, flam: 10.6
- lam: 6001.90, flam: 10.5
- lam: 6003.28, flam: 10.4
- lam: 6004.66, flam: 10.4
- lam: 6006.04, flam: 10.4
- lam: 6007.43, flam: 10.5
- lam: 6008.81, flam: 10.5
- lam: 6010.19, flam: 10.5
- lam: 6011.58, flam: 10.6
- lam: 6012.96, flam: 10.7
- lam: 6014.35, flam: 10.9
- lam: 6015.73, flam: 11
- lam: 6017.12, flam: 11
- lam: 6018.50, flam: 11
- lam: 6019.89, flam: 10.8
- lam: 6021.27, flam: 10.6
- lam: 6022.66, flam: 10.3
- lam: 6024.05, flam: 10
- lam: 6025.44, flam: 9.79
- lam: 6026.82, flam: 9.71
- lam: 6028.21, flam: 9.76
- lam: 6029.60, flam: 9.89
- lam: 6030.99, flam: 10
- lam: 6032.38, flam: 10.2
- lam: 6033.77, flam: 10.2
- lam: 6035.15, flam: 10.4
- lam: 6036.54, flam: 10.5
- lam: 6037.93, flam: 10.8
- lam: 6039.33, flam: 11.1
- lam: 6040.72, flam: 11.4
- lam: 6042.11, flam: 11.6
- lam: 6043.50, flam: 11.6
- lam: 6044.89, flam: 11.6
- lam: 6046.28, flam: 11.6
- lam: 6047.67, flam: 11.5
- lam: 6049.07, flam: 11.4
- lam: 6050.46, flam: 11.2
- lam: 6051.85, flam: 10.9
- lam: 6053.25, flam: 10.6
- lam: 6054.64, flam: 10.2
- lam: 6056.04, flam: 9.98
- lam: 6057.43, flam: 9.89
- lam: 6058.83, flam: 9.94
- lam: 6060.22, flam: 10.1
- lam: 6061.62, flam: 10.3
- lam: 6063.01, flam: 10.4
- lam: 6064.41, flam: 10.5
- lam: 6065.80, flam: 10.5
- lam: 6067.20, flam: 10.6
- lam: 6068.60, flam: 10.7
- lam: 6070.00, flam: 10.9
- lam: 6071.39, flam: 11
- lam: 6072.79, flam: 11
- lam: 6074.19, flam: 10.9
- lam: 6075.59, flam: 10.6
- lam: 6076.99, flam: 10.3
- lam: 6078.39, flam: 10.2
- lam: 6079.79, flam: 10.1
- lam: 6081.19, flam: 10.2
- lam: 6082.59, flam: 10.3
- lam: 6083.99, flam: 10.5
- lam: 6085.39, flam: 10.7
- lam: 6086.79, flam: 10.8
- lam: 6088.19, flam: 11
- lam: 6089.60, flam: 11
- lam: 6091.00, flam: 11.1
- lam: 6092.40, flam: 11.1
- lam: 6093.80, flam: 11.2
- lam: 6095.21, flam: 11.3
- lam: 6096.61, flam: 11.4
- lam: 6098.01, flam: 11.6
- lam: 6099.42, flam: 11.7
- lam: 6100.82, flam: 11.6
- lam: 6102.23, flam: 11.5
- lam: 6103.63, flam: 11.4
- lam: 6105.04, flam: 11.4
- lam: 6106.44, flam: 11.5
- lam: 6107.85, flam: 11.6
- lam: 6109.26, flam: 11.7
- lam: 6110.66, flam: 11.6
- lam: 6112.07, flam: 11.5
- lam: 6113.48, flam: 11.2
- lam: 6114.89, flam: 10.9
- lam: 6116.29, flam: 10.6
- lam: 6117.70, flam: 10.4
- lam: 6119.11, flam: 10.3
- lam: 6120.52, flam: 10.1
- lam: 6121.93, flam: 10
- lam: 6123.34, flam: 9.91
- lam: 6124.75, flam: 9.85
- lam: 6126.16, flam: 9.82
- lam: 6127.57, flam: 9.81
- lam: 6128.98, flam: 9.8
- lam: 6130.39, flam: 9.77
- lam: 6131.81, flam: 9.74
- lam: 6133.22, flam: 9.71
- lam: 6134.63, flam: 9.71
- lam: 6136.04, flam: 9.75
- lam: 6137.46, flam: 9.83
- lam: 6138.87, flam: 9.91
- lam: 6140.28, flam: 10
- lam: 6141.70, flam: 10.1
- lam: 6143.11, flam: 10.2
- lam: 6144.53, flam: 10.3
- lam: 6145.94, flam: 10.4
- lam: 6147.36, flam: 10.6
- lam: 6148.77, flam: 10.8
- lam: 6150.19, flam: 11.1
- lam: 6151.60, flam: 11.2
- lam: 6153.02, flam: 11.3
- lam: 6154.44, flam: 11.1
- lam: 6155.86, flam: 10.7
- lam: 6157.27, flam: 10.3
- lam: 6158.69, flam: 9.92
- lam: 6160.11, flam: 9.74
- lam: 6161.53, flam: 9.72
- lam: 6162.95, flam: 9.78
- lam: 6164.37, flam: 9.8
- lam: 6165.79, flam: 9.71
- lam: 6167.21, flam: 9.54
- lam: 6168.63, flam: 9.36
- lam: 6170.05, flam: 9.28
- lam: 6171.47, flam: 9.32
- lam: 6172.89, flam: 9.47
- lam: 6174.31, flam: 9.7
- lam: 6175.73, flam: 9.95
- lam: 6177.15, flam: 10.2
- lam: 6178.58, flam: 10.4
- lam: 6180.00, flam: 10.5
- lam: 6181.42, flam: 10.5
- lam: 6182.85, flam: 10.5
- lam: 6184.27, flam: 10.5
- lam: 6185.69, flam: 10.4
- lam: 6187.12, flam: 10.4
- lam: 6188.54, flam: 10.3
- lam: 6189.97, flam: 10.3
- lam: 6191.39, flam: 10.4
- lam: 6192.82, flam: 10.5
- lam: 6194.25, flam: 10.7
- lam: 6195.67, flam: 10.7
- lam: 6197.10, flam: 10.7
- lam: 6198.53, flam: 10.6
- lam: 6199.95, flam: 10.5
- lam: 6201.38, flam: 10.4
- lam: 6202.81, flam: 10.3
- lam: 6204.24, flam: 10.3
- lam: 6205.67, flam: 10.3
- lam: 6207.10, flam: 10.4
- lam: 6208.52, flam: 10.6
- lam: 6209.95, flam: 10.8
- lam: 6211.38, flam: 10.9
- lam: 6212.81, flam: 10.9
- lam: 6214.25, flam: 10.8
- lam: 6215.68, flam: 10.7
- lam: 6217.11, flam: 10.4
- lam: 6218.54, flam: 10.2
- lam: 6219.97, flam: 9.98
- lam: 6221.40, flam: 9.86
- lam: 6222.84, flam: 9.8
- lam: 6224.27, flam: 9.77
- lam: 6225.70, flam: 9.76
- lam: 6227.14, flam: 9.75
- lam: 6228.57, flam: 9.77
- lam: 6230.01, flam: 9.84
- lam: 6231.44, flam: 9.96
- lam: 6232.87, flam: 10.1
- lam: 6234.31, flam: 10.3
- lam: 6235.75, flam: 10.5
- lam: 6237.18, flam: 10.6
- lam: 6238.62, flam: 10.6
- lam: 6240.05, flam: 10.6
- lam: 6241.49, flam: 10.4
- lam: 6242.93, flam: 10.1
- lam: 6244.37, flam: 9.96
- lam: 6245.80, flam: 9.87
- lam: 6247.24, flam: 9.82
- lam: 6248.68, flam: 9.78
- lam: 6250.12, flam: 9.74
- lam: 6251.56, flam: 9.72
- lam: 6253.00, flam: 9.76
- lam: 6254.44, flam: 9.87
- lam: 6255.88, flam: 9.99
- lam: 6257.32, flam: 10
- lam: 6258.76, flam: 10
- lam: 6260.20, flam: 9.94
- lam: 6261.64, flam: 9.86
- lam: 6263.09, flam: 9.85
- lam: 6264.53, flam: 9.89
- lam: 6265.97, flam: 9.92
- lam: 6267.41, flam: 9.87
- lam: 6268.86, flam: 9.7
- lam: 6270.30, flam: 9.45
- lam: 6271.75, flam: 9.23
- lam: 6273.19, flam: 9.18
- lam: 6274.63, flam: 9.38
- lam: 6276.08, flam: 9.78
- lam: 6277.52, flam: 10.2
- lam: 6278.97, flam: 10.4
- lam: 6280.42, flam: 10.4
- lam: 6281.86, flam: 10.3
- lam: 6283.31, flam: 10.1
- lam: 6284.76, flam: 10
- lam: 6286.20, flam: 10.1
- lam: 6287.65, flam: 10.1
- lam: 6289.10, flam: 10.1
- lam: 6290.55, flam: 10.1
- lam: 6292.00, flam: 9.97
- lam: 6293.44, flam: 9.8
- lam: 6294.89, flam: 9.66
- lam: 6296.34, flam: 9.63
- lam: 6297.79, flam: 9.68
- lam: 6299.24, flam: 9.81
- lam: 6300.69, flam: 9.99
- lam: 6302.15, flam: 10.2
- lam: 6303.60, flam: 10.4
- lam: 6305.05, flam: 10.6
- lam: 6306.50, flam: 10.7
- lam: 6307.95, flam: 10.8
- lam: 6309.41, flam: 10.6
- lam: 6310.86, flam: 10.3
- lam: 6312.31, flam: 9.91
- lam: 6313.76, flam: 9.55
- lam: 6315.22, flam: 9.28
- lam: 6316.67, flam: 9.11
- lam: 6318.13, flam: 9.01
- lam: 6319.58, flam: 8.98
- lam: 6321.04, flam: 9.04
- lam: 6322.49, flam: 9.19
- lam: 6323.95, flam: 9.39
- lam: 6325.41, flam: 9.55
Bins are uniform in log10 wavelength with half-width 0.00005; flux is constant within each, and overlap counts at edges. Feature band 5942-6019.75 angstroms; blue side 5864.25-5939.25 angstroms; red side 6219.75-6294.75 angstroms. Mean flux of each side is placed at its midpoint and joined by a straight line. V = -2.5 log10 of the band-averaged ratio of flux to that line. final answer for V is -0.09 mag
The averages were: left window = 10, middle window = 10.8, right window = 9.96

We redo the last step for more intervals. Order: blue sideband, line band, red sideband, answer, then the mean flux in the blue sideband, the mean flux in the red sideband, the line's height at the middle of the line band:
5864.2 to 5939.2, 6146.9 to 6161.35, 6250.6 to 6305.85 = -0.07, 10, 9.92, 9.95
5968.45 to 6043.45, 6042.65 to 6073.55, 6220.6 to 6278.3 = -0.01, 10.8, 9.91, 10.6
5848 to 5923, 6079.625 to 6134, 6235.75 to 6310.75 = -0.08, 9.97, 10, 10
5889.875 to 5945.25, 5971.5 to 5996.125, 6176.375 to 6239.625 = -0.12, 10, 10.4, 10.1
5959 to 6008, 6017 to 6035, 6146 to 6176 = 0.05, 10.9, 10.1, 10.7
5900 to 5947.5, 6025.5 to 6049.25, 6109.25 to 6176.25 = -0.05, 10.4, 10.2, 10.3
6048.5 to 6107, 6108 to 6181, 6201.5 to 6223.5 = 0.04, 10.8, 10.4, 10.6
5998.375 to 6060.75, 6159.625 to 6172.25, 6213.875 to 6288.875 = 0.07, 10.6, 10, 10.2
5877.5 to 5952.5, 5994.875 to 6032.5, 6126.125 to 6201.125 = -0.04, 10.1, 10.2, 10.1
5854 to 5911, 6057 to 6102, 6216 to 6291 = -0.09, 9.86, 9.98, 9.92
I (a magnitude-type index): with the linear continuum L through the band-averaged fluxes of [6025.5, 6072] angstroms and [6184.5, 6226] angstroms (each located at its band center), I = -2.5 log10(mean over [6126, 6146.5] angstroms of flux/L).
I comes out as 0.062 mag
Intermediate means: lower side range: 10.6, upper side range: 10.4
